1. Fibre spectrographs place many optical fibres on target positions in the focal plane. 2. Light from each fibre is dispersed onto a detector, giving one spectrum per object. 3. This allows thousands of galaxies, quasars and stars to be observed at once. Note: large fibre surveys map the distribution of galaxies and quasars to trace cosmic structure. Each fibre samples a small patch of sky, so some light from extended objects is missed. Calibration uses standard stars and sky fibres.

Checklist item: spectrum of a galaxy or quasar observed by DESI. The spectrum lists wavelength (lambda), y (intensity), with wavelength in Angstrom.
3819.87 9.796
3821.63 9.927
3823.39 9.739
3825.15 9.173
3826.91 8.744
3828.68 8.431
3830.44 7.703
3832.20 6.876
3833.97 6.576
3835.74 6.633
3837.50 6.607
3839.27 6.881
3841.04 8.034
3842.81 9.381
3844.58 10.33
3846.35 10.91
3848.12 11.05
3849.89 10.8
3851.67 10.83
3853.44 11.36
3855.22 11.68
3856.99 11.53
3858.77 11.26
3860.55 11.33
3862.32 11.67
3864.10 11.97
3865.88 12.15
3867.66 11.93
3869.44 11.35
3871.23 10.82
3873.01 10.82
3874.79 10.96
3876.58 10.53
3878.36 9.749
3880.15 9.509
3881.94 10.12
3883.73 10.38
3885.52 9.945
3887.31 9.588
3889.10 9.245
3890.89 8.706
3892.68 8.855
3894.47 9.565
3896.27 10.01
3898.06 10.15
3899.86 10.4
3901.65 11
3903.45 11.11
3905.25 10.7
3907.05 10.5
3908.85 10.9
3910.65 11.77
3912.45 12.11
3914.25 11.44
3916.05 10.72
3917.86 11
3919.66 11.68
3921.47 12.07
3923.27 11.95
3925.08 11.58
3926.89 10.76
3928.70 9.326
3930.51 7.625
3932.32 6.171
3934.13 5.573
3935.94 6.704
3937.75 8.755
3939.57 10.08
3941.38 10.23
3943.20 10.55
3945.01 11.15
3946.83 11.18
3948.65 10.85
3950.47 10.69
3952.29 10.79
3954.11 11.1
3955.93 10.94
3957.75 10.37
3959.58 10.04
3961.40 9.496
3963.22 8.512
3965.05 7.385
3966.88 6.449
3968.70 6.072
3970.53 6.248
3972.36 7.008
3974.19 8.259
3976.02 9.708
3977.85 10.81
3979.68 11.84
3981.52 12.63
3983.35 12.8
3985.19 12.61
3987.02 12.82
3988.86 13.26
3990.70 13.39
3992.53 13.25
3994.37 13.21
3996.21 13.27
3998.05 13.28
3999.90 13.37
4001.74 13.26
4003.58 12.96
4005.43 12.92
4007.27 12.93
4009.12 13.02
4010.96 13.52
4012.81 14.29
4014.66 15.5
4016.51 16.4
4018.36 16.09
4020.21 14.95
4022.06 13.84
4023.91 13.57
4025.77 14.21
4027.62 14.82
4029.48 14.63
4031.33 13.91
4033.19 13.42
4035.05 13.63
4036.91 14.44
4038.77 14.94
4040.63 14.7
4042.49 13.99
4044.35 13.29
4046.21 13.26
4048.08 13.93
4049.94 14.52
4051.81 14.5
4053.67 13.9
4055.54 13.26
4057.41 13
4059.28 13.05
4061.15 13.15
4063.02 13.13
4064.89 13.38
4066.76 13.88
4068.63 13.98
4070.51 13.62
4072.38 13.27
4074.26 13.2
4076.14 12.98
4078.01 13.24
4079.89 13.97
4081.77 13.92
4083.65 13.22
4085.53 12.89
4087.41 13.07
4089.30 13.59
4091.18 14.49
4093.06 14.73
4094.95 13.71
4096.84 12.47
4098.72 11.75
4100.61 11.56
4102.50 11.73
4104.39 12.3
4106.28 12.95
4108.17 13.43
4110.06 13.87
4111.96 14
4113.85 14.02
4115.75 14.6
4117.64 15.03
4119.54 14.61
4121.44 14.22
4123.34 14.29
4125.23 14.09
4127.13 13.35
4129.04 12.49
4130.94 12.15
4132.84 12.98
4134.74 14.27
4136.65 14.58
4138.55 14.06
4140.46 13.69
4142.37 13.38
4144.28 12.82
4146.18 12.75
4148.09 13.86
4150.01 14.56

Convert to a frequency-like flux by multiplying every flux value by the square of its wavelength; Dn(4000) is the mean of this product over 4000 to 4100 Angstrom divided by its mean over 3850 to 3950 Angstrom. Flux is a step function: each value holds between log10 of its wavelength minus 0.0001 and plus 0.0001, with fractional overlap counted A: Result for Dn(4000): 1.42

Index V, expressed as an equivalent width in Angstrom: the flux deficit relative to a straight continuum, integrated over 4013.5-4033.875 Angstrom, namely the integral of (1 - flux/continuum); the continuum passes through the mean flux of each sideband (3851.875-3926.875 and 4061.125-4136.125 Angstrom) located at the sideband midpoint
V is -3.5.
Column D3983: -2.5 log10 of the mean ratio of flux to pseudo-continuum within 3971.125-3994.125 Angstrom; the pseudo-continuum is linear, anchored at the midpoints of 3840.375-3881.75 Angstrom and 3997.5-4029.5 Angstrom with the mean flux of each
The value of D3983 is 0.17 mag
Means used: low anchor 10.9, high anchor 14.1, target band 11.5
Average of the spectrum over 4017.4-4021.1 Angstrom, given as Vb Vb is 15.5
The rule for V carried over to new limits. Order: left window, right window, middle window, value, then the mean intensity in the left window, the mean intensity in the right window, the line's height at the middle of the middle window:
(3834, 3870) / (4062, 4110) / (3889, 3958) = 5.93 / 10.3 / 13.2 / 11.2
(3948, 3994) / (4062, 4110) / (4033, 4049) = -2.50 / 10.3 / 13.2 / 12.1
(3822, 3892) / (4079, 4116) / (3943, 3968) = 3.00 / 9.88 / 13.3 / 11.3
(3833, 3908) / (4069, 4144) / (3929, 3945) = 3.87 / 10.2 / 13.5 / 11.1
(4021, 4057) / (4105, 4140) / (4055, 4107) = 2.71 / 14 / 13.8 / 13.9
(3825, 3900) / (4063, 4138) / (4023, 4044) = -2.88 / 9.88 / 13.5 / 12.5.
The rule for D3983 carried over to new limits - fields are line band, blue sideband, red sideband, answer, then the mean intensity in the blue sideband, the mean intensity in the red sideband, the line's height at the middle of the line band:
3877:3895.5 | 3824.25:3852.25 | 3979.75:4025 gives 0.056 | 8.66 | 13.6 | 10.1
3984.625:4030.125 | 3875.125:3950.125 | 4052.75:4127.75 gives -0.161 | 10.1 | 13.5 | 11.9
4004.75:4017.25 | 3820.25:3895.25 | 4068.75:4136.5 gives -0.163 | 9.85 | 13.4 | 12.1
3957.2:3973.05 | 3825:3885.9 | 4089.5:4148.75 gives 0.399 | 9.96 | 13.5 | 11.4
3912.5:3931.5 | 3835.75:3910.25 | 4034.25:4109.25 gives 0.023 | 10.3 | 13.4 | 11.1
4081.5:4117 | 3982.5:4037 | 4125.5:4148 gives 0.016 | 13.8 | 13.4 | 13.5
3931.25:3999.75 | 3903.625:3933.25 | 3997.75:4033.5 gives 0.205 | 10.6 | 14.1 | 12.3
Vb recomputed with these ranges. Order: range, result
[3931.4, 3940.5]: 7.47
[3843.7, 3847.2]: 10.6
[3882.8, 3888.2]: 9.97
